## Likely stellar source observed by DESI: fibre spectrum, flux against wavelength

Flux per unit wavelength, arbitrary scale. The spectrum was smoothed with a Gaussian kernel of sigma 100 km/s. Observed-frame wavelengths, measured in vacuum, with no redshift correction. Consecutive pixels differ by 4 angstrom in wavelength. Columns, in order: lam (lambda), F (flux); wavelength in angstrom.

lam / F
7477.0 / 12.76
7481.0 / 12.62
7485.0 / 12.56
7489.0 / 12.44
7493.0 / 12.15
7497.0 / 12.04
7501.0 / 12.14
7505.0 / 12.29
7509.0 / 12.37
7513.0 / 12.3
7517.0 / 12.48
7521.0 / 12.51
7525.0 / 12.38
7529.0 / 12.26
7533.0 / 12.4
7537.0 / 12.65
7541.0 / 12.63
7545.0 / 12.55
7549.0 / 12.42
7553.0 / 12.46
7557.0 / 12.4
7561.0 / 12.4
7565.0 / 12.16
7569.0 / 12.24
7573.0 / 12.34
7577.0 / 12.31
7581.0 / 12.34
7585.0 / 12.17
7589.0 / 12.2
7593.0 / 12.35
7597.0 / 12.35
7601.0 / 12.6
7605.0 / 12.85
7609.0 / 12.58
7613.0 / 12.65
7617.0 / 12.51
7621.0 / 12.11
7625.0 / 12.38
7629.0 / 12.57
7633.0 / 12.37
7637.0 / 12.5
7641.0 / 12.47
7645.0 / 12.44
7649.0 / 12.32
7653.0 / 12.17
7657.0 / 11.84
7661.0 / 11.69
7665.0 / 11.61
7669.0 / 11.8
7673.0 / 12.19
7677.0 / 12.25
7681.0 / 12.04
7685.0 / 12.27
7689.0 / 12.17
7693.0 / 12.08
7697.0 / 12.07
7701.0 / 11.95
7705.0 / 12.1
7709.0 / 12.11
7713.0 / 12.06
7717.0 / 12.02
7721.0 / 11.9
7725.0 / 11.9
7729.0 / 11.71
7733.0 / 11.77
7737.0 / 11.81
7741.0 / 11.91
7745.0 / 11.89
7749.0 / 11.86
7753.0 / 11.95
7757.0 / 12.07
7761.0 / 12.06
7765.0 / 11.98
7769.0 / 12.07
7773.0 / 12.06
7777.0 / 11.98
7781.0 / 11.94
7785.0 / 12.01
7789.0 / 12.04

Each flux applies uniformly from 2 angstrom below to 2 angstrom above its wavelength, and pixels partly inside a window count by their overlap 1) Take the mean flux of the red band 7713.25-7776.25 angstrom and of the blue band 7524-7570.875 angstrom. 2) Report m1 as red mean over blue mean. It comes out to 1.0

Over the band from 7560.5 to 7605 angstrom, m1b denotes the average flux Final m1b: 12.3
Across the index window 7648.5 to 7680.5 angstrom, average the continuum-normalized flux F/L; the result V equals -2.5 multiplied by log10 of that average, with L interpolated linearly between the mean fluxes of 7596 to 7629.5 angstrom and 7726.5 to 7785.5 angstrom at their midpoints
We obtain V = 0.030 mag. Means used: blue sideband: 12.5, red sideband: 11.9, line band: 12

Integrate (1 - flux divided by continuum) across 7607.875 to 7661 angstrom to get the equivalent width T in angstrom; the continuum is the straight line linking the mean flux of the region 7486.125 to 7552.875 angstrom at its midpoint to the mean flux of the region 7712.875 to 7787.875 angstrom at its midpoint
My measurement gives -0.8 angstrom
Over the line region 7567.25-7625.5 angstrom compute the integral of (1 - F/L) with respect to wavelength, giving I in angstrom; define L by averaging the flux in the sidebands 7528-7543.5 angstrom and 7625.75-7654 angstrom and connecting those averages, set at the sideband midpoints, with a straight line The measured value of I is 0.23 angstrom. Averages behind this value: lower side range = 12.5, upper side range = 12.4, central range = 12.4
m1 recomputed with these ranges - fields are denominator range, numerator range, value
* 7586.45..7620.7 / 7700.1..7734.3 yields 0.96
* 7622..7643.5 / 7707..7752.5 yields 0.96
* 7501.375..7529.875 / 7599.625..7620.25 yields 1.02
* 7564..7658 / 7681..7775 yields 0.97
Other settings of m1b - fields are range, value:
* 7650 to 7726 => 12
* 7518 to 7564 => 12.5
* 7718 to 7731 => 11.9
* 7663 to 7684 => 12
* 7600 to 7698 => 12.3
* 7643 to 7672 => 12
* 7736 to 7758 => 11.9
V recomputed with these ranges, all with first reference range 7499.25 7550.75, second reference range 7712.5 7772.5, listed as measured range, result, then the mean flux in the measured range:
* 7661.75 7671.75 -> 0.03 mag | 11.7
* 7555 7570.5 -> 0.00 mag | 12.3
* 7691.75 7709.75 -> 0.00 mag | 12.1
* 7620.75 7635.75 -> -0.02 mag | 12.4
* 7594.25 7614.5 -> -0.03 mag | 12.6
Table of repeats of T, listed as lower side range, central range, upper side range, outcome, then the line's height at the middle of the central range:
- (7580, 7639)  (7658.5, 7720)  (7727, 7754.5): 0.3 angstrom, 12.1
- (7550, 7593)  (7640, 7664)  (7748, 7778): 0.1 angstrom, 12.2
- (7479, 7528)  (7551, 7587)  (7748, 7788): -0.1 angstrom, 12.3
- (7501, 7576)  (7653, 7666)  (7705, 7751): 0.3 angstrom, 12.1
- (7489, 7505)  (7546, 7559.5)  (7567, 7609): -0.1 angstrom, 12.3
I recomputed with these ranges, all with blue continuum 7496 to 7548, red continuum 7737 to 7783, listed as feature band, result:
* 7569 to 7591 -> 0.0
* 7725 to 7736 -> 0.2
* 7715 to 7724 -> 0.1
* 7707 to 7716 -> 0.0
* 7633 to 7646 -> -0.3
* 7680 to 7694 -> -0.1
